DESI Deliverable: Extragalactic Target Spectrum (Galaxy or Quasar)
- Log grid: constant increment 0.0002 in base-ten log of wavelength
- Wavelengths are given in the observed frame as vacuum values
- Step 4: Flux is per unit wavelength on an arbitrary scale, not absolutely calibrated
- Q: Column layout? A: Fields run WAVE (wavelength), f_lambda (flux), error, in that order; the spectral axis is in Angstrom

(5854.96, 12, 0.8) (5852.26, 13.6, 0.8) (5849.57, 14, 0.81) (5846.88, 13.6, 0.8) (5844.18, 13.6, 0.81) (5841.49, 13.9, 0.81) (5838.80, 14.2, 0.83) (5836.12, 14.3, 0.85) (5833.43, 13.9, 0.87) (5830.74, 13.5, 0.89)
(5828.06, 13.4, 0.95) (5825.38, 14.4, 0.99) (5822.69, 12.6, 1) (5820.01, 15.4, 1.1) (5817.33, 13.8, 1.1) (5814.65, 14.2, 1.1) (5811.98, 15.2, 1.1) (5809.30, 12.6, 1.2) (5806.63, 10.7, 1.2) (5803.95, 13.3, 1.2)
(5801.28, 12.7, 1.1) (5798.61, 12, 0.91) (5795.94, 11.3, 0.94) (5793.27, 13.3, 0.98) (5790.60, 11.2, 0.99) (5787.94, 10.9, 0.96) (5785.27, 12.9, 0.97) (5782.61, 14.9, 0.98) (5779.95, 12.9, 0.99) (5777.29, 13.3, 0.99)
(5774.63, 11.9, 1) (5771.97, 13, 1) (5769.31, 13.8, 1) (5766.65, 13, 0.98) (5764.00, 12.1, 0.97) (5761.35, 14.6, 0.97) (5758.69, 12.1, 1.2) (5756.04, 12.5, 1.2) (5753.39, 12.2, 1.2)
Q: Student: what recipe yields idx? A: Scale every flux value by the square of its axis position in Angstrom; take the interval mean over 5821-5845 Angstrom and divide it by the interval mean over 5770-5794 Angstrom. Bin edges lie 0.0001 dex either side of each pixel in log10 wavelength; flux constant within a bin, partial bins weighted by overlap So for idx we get 1.1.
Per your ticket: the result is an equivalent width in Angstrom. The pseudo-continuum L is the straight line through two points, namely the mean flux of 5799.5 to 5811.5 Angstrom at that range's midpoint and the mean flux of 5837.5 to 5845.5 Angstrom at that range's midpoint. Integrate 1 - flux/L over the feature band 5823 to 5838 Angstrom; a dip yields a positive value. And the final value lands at -0.38 Angstrom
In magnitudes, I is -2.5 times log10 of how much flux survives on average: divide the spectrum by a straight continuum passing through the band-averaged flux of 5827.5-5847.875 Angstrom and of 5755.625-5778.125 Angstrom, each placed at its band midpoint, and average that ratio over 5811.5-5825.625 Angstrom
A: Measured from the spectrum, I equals -0.05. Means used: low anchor 12.9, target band 14.2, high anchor 13.8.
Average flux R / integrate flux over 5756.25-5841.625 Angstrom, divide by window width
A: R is 13.1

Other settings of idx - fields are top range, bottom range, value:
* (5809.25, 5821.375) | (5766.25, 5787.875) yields 1.12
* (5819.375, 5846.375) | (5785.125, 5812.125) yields 1.15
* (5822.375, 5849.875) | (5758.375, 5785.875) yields 1.07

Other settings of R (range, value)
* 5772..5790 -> 12.8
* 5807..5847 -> 13.8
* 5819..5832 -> 13.8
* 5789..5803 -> 12.1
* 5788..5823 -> 12.9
